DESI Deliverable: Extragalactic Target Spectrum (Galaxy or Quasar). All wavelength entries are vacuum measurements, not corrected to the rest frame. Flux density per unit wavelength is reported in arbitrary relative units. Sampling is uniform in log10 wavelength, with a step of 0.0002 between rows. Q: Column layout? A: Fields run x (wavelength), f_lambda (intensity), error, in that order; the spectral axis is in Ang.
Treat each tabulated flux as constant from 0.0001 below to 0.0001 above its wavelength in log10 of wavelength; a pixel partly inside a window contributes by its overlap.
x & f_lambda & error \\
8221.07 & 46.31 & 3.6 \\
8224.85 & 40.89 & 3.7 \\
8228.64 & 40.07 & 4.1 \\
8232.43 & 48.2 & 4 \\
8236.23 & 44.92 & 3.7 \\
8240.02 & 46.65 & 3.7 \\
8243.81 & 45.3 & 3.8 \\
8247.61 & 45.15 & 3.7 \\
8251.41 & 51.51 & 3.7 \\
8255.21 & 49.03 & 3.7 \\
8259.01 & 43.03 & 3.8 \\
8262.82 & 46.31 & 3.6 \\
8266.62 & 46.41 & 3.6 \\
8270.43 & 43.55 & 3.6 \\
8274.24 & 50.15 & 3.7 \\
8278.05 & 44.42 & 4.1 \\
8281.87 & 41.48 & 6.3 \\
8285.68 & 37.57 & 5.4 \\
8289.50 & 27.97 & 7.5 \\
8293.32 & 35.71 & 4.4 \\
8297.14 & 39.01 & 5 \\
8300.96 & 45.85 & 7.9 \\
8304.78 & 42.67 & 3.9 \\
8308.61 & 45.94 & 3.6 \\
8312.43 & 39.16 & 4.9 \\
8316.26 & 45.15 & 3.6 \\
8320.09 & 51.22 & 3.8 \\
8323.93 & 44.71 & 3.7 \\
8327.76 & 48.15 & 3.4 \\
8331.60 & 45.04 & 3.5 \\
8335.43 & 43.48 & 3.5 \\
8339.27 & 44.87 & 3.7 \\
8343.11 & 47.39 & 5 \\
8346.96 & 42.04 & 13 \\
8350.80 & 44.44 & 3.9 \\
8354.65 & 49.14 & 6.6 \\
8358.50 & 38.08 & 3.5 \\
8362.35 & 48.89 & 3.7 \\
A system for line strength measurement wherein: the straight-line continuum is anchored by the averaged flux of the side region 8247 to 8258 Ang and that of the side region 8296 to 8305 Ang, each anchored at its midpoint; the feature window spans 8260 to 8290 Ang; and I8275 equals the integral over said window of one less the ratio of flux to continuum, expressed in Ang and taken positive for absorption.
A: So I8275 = 1.96 Ang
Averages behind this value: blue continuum 48.5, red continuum 42.8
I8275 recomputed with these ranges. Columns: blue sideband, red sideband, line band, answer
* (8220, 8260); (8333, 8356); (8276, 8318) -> 4.52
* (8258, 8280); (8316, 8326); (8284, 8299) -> 3.69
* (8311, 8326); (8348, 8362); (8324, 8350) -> -0.17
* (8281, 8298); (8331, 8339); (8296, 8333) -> -3.96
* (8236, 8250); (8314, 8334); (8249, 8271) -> -0.39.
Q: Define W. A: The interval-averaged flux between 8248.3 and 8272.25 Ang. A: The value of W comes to 46.6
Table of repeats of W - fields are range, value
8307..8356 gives 45.4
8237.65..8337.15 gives 44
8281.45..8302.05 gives 37.4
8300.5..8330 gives 45.3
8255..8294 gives 42.2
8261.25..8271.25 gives 45.6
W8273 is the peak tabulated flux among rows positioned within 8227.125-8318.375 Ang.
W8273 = 51.51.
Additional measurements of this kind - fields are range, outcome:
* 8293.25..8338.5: 51.22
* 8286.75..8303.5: 45.85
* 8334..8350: 47.39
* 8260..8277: 50.15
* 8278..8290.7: 44.42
